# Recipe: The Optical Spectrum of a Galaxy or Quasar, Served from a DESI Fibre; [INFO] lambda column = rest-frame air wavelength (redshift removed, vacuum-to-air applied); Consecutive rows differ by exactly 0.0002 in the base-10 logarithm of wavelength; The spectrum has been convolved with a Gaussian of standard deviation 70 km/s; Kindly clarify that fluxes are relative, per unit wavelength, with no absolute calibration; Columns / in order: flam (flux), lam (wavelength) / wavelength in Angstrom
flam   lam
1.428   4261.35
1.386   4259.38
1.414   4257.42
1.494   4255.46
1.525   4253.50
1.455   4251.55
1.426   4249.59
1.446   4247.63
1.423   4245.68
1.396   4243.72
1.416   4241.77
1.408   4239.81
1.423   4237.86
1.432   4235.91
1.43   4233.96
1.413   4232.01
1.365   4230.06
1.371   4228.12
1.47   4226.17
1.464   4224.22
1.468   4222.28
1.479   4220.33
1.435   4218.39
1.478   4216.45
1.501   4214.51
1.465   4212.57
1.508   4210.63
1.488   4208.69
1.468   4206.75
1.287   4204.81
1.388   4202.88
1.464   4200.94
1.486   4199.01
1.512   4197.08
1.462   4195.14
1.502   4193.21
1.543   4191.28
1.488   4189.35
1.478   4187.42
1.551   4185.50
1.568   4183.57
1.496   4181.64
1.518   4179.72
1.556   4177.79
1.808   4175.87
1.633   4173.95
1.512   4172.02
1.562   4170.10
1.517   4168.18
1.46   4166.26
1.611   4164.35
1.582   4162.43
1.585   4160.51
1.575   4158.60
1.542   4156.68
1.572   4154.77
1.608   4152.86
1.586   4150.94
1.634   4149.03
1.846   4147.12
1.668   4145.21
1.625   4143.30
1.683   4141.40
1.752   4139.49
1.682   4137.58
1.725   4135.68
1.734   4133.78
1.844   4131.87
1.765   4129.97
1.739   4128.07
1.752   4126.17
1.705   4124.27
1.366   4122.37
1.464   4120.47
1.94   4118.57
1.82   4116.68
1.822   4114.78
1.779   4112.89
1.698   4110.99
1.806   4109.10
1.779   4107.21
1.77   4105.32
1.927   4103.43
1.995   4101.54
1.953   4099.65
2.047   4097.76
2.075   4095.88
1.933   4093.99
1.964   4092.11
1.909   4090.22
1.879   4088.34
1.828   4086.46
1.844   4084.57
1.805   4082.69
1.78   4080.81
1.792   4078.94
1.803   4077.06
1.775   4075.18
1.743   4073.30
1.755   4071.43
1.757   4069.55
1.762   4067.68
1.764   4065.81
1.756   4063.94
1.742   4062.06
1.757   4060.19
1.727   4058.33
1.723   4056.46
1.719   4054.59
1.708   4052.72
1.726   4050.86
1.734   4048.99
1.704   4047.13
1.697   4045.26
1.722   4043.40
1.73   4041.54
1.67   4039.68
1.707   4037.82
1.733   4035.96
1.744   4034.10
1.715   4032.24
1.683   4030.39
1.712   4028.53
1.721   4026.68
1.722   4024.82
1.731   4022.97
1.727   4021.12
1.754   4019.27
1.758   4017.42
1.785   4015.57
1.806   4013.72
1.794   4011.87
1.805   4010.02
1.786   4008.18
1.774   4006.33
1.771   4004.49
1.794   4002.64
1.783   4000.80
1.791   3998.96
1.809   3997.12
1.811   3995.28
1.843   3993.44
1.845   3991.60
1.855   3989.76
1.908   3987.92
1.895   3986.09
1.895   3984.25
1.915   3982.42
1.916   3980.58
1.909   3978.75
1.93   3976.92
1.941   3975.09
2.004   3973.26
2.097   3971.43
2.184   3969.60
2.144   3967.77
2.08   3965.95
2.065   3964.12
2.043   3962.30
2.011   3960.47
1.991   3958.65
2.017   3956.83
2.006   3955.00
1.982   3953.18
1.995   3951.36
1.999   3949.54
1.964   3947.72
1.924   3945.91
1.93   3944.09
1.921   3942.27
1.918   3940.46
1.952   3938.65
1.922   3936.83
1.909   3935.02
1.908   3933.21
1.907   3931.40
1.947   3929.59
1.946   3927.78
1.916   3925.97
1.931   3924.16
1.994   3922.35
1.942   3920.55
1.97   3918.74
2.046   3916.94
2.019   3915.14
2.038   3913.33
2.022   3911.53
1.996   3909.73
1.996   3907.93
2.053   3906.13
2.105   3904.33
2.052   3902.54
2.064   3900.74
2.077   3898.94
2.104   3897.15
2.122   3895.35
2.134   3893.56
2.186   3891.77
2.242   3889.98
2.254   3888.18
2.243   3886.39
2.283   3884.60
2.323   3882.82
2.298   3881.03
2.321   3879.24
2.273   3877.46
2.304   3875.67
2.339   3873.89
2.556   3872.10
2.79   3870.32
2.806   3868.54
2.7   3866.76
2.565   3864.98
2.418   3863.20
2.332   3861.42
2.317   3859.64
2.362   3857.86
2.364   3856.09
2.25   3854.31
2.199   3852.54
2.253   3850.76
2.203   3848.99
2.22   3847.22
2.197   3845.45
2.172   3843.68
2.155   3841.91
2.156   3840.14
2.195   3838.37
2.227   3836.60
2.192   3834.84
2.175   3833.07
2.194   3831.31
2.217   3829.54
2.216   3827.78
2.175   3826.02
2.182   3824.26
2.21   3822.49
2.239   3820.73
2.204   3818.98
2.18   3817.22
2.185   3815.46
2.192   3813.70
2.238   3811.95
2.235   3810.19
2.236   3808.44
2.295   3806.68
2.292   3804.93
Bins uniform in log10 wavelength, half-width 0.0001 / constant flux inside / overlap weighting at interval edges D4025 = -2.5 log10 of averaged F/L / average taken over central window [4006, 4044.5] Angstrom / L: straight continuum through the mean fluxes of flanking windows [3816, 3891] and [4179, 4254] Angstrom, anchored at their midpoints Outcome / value 0.09 mag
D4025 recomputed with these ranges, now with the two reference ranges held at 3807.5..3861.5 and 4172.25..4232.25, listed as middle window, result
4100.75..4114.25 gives -0.09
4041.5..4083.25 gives 0.01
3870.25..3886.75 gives -0.11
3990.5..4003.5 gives 0.05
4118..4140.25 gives -0.04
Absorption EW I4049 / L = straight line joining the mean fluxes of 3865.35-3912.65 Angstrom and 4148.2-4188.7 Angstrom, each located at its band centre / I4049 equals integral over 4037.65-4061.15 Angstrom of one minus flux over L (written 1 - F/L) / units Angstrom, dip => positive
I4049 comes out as 1.8 Angstrom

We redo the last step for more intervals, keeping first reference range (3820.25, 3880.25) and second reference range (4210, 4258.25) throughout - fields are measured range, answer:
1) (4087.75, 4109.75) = -2.2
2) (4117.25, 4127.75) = 0.2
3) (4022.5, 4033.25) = 1.1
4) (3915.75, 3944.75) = 2.5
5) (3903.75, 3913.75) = 0.7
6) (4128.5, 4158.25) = -0.6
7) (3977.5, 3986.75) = 0.5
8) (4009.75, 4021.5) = 1.0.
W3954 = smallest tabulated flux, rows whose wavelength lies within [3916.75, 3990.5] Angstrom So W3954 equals 1.855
